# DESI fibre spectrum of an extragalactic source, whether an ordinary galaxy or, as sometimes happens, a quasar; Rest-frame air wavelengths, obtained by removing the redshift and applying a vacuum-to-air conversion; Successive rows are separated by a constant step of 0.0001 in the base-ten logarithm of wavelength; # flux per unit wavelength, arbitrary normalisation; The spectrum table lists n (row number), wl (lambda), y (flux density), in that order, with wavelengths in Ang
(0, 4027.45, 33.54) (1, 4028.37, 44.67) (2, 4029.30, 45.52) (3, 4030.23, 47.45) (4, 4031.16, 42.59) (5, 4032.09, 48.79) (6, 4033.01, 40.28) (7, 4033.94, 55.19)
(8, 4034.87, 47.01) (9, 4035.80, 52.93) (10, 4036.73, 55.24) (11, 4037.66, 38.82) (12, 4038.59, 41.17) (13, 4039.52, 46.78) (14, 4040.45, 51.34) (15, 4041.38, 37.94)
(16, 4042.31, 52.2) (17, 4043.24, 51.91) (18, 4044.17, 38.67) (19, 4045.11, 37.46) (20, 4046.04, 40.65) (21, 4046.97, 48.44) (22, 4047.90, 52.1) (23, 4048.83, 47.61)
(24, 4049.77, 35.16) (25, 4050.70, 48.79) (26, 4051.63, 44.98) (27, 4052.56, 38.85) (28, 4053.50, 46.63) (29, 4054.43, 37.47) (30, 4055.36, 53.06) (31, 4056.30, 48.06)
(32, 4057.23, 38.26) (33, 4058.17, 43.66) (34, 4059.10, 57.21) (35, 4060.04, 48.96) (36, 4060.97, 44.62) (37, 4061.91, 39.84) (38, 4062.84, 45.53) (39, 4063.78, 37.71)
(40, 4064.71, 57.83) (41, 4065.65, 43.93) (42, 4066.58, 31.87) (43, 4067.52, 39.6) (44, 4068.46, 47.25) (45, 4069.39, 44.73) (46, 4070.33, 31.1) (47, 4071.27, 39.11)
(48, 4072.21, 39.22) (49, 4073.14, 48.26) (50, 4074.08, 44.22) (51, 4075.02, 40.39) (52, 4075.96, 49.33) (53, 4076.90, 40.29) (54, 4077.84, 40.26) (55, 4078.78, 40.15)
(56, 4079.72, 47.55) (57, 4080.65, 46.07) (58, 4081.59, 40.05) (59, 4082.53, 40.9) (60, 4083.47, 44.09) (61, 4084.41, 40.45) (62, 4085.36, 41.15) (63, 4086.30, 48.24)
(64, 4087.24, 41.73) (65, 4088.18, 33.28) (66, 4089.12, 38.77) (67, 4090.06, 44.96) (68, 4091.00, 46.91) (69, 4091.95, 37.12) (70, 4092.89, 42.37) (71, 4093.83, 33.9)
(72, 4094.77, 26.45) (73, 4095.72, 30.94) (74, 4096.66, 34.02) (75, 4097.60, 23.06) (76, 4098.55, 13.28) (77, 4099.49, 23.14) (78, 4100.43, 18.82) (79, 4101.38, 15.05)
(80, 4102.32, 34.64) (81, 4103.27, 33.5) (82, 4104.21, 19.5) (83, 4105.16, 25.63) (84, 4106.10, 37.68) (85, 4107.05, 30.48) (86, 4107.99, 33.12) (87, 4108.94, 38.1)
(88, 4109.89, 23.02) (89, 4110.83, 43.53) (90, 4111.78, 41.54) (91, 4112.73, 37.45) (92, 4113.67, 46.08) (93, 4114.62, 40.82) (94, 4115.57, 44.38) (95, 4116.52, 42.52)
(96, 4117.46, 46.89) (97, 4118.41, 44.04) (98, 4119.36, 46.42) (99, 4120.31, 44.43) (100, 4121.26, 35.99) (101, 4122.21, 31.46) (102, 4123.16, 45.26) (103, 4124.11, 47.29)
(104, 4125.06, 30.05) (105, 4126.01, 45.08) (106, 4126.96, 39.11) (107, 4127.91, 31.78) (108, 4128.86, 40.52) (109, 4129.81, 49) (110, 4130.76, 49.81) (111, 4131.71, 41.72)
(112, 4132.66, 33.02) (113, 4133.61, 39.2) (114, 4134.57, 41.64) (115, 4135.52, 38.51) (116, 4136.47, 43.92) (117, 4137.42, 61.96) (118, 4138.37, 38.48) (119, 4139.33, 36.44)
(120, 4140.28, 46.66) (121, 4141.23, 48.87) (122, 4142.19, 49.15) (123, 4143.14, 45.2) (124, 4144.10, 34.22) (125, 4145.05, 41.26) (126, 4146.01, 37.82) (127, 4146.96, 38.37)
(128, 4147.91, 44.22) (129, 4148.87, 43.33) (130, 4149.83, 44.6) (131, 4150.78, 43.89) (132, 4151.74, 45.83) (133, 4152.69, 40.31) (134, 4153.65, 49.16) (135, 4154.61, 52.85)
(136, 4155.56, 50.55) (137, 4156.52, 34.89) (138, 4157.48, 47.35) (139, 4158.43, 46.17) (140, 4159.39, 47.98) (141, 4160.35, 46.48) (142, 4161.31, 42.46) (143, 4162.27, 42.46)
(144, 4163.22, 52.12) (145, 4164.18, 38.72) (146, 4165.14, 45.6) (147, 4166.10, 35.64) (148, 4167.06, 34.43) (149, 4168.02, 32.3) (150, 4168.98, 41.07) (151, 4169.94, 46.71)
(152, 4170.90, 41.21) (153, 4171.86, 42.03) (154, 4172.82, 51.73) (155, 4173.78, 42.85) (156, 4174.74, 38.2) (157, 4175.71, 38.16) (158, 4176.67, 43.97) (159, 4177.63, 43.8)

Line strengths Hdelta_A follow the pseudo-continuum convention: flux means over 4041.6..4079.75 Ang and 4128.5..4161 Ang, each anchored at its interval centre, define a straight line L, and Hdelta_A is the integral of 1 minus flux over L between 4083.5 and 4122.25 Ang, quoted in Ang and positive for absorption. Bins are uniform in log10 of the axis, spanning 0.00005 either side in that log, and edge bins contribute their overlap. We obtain 7.3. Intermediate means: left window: 43.9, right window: 43.9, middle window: 35.6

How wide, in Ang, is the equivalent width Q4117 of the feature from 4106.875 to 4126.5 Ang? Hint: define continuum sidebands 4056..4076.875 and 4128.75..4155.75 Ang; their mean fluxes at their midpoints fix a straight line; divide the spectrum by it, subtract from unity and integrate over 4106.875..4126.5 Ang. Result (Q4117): 1.6 Ang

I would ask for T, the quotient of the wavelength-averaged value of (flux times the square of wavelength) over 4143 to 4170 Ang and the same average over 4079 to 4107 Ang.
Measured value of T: 1.28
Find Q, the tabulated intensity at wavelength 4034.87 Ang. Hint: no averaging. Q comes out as 47.01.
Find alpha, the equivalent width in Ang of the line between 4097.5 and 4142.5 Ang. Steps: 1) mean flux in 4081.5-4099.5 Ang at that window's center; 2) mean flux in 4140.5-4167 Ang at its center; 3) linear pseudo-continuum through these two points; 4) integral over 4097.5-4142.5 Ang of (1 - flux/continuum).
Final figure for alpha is 2.6 Ang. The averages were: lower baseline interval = 36.5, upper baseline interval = 43.9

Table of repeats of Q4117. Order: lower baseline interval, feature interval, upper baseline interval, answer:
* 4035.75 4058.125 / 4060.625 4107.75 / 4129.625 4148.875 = 7.12 Ang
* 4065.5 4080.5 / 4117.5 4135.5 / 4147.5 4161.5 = 1.29 Ang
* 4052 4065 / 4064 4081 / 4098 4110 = -1.39 Ang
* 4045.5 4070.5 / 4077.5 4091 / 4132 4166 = 0.62 Ang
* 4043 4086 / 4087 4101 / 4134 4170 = 3.60 Ang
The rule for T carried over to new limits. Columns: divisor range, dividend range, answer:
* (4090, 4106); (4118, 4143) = 1.46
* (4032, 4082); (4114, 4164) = 1.01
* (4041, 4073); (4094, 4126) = 0.80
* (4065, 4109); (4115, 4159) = 1.20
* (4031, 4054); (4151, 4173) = 1.01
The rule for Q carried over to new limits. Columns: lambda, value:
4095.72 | 30.94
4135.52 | 38.51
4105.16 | 25.63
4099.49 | 23.14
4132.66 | 33.02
